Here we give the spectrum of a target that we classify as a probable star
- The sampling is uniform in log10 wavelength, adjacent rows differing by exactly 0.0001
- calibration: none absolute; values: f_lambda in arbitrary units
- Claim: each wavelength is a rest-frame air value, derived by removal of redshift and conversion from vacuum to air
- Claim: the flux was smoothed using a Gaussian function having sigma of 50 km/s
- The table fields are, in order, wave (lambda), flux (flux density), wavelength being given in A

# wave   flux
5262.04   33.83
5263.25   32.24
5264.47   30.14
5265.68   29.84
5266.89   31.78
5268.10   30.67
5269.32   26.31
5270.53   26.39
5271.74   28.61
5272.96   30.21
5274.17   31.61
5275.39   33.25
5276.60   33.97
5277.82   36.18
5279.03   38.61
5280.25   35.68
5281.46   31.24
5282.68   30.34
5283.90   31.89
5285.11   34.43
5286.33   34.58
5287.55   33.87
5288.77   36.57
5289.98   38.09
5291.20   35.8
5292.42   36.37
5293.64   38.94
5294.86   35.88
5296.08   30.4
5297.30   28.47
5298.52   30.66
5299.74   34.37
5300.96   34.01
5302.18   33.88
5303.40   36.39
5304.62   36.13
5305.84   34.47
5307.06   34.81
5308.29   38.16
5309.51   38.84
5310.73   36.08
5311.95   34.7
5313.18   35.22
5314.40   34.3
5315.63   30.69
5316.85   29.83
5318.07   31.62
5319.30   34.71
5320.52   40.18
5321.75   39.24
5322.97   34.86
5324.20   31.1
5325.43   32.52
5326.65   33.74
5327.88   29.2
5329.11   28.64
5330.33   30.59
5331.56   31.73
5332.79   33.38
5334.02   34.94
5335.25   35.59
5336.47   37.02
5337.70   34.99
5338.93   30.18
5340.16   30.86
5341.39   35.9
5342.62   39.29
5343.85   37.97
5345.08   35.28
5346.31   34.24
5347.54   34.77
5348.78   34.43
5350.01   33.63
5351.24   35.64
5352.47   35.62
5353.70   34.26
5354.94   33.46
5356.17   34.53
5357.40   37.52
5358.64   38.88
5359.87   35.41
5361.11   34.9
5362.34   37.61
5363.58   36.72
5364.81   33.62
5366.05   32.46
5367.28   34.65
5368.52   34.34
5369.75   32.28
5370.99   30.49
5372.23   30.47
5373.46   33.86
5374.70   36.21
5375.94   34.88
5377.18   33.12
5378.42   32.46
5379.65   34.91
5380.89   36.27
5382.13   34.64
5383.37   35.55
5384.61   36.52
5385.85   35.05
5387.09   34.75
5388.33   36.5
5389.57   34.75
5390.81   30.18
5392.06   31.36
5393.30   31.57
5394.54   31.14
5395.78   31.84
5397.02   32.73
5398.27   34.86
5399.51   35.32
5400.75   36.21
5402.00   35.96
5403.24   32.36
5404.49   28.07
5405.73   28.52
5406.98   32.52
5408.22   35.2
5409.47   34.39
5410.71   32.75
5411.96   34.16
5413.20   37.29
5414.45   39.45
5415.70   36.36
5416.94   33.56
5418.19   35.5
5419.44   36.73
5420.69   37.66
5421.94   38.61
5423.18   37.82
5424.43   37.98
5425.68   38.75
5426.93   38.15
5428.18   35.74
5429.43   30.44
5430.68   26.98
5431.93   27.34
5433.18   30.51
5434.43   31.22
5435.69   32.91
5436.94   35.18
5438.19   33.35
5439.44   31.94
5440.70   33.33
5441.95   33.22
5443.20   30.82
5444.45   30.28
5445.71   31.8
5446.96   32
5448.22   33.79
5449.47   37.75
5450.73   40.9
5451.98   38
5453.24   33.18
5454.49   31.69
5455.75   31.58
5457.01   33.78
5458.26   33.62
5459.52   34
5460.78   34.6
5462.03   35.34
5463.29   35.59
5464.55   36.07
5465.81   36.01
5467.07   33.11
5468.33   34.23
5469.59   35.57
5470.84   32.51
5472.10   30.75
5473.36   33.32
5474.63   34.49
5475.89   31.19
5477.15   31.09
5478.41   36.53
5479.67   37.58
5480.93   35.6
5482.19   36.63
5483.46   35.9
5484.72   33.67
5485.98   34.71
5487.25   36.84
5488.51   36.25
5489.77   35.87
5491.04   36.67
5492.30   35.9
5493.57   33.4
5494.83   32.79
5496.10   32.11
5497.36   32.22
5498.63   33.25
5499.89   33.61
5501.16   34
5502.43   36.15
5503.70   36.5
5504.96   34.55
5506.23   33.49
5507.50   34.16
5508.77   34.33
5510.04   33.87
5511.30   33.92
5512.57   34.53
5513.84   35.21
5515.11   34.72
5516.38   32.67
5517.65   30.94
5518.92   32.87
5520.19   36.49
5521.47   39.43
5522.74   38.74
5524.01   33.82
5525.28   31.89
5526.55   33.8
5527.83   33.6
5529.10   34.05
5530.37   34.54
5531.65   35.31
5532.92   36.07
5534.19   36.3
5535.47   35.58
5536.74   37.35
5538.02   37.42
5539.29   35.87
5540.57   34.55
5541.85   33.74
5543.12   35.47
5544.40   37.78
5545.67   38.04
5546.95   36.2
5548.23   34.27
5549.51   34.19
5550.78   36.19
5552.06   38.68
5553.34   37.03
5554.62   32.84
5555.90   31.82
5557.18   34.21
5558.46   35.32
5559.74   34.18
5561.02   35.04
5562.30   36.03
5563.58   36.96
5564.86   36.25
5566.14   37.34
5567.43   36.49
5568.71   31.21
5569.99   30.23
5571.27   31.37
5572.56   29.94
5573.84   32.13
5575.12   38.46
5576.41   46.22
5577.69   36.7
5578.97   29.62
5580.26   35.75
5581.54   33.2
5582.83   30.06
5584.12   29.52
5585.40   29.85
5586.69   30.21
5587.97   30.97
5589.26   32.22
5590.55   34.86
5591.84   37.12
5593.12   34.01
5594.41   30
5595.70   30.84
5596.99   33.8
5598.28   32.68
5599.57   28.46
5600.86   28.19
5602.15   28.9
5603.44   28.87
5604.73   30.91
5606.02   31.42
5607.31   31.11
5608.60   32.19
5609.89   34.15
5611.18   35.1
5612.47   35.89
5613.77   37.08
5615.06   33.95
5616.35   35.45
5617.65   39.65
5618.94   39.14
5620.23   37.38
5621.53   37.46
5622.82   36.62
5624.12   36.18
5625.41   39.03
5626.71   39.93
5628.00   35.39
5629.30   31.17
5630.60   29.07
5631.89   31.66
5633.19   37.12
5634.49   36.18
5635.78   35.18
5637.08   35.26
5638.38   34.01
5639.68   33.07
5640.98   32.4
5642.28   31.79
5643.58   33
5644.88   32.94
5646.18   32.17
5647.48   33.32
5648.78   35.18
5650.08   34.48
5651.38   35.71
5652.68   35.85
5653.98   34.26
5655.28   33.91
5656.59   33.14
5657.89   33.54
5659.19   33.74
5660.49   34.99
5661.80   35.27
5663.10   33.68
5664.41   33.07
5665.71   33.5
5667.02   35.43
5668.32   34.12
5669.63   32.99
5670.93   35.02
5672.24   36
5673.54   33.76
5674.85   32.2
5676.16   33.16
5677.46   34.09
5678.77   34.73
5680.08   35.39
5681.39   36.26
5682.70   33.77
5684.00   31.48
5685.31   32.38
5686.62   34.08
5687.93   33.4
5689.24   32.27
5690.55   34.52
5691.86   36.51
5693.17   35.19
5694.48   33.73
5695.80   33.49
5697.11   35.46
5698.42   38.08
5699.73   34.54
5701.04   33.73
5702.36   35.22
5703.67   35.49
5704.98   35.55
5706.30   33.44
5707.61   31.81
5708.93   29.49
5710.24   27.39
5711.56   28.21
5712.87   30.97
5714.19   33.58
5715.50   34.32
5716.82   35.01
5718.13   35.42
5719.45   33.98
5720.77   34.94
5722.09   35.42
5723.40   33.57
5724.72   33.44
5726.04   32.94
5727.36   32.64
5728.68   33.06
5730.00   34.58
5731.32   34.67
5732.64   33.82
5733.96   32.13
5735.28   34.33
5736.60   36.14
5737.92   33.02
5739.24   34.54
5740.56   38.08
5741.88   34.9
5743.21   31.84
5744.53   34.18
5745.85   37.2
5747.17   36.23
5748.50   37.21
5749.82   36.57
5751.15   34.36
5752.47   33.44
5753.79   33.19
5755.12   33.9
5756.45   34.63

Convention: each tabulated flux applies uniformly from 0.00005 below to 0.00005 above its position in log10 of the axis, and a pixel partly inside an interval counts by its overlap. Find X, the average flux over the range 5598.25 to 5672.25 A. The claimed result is 34.1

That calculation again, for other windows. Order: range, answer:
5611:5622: 36.8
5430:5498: 33.8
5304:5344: 34.2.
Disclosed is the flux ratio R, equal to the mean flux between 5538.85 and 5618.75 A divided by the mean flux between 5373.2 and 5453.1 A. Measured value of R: 1.0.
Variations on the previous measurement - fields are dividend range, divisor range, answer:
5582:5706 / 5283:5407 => 0.99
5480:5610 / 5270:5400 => 1.00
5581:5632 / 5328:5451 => 0.98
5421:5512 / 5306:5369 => 0.99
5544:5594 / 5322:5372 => 1.01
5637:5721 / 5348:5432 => 0.98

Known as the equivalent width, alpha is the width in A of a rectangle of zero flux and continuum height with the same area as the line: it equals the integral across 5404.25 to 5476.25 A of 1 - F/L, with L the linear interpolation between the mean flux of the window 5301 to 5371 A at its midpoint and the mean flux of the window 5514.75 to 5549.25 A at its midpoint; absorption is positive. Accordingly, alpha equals 1.8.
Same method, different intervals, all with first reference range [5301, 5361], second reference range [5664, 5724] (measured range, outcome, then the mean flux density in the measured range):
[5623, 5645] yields -0.28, 34.4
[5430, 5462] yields 1.25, 33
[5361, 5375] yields 0.25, 33.9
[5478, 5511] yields -0.59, 34.9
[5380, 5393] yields -0.01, 34.5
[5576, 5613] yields 1.77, 32.4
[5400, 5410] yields 0.43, 32.9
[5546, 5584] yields -0.68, 34.7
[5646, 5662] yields -0.18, 34.3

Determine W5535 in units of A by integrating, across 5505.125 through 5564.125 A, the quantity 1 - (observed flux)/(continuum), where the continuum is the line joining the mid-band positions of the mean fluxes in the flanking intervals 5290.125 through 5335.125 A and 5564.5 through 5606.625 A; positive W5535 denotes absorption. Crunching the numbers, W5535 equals -3.9 A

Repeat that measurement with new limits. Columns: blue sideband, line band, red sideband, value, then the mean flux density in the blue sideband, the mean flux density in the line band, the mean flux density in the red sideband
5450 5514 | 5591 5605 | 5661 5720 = 1.2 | 34.5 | 31.3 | 33.8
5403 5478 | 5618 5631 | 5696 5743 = -1.0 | 33.9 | 36.4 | 33.8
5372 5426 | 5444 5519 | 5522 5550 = 1.6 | 34.5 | 34.3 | 35.4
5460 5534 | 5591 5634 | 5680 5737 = 0.2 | 34.5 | 34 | 33.7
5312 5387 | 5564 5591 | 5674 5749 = 0.5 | 34.3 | 33.5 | 34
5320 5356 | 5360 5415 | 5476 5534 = 0.7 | 34.2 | 33.9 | 34.7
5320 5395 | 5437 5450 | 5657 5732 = 0.5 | 34.3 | 32.9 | 33.8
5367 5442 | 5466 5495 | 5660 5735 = -0.6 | 33.9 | 34.6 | 33.8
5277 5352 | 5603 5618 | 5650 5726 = 0.1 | 34.4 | 33.8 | 33.9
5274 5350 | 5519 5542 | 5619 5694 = -0.7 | 34.3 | 35.4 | 34.4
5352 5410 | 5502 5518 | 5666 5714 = -0.2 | 34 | 34.3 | 33.7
